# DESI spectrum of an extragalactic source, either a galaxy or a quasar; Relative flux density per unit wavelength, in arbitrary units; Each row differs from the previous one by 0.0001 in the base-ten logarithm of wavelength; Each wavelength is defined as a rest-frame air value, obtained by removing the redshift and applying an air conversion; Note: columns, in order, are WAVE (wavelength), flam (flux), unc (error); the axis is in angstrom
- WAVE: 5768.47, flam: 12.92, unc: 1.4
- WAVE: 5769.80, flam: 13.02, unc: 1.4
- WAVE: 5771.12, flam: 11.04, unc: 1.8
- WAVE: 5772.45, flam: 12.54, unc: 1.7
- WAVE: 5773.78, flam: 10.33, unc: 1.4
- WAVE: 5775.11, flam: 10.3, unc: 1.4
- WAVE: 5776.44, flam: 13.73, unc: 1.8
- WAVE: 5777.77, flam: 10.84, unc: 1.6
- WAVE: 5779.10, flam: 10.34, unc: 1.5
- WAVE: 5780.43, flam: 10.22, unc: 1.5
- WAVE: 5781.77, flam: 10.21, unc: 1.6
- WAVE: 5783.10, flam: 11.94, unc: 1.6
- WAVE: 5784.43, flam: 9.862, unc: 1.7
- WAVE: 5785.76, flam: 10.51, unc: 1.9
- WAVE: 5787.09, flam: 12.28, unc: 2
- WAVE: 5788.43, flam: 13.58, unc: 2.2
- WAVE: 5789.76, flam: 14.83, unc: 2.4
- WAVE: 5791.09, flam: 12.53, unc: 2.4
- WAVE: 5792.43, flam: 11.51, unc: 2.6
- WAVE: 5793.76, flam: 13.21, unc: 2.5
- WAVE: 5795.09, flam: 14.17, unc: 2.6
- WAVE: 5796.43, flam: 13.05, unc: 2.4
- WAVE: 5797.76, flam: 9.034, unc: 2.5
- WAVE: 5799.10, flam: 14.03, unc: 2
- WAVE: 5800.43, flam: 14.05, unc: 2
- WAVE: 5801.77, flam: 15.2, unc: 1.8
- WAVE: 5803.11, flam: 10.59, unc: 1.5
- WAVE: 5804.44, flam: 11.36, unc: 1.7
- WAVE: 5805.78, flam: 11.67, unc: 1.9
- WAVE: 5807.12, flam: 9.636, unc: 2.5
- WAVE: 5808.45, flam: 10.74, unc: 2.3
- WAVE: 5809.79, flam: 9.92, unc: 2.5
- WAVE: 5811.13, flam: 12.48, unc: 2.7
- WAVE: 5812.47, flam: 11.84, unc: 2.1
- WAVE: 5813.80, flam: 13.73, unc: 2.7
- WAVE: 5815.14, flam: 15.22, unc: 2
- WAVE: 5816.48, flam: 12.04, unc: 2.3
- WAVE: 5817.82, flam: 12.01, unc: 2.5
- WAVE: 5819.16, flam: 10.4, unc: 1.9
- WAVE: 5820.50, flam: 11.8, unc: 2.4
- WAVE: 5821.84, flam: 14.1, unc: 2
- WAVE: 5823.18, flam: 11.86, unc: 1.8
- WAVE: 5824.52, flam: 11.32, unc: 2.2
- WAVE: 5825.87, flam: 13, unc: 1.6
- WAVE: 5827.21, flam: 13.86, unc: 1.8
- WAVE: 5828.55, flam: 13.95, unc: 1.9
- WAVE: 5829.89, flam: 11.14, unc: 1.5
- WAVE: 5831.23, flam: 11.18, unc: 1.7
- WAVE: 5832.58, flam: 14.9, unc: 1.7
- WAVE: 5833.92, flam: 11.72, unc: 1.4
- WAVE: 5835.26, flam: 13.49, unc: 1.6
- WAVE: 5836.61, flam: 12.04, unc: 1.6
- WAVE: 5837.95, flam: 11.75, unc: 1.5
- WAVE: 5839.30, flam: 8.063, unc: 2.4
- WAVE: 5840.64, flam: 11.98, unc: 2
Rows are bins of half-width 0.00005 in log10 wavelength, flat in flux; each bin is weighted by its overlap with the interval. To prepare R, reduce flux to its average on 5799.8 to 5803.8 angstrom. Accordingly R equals 13.3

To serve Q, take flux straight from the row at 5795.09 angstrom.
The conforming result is 14.17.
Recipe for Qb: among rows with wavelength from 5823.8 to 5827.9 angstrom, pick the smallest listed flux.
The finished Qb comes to 11.32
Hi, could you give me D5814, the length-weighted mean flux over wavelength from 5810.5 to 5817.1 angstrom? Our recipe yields 13.1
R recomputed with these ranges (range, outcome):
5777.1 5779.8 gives 10.6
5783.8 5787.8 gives 10.9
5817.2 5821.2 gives 11.4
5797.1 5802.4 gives 13.1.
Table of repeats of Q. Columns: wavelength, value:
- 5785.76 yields 10.51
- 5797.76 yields 9.034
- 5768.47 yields 12.92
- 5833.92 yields 11.72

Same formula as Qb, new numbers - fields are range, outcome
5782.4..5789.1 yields 9.862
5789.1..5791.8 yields 12.53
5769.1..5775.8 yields 10.3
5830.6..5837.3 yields 11.18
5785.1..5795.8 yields 10.51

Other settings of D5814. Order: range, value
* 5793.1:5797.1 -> 13.5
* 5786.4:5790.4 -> 13.5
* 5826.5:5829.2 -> 13.9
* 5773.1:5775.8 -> 10.4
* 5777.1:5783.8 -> 10.7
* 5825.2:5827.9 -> 13.5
